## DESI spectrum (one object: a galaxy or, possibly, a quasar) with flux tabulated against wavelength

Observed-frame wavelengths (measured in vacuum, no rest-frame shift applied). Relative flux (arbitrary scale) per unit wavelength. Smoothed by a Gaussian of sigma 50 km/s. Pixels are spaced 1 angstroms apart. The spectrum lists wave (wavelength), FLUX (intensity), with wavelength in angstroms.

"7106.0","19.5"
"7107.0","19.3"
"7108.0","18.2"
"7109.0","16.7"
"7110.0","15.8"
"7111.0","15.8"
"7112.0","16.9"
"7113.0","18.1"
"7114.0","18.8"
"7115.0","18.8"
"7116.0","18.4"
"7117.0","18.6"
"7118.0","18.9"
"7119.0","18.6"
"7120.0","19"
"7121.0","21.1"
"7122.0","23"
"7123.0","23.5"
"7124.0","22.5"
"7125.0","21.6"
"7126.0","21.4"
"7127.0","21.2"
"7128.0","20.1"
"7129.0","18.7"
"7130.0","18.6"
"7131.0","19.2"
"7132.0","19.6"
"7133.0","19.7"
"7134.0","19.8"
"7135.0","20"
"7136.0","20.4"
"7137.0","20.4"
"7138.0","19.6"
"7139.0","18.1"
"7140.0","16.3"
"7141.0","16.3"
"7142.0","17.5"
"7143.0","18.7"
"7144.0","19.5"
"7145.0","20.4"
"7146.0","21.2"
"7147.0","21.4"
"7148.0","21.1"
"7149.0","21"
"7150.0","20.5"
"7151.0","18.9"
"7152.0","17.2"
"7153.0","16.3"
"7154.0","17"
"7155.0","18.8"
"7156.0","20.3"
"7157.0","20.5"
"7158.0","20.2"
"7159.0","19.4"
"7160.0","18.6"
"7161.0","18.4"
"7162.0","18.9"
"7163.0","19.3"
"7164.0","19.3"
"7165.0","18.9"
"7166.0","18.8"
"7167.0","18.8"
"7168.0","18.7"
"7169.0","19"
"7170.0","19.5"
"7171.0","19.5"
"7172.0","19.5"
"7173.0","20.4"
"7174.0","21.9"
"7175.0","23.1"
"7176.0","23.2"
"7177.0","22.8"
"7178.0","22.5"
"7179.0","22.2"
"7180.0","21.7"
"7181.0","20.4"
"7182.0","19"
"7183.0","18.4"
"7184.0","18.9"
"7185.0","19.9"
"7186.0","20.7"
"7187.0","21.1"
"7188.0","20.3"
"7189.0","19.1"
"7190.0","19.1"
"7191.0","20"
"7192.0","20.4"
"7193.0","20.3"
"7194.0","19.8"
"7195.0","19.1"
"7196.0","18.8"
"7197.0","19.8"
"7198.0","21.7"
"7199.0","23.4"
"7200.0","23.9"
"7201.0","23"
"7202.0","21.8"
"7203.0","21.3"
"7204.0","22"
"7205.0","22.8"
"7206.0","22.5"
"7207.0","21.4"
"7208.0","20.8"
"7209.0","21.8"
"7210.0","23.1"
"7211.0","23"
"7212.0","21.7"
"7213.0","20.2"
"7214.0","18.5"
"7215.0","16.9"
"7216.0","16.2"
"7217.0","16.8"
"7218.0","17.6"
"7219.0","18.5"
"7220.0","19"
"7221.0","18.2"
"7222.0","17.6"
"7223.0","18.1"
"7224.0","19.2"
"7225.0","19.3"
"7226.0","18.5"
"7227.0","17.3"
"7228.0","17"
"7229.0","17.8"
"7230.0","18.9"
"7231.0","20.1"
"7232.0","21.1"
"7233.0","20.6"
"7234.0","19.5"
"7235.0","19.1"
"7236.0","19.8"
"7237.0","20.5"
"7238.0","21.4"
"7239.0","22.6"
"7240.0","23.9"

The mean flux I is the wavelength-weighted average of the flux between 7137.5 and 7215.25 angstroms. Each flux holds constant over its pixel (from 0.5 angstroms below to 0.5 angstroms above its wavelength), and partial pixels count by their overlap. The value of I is 20.1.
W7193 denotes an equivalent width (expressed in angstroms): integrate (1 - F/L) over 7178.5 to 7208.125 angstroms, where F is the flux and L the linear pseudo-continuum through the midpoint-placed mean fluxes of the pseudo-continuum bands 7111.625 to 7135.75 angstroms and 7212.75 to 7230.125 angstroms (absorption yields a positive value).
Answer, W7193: -3.6 angstroms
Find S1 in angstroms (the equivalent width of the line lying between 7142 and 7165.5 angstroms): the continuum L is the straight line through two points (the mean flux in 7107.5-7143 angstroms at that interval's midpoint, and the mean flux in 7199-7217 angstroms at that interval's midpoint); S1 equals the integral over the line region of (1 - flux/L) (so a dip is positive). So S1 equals 0.6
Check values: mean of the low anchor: 19.2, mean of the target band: 19.3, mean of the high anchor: 21.2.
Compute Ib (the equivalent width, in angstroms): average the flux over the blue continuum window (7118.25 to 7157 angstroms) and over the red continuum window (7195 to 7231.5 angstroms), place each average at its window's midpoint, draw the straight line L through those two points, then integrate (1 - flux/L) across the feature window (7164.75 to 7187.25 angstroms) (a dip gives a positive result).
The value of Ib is -0.6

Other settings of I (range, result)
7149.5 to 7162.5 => 18.8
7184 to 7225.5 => 20.2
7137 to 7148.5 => 19.2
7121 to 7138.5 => 20.6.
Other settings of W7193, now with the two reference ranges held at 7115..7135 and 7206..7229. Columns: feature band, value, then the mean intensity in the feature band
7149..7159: 0.4 angstroms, 19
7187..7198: -0.2 angstroms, 19.8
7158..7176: 0.0 angstroms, 19.6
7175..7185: -0.8 angstroms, 21.1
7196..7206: -1.4 angstroms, 22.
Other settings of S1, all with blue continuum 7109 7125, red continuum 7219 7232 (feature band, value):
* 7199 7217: -2.45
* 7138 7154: 0.07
